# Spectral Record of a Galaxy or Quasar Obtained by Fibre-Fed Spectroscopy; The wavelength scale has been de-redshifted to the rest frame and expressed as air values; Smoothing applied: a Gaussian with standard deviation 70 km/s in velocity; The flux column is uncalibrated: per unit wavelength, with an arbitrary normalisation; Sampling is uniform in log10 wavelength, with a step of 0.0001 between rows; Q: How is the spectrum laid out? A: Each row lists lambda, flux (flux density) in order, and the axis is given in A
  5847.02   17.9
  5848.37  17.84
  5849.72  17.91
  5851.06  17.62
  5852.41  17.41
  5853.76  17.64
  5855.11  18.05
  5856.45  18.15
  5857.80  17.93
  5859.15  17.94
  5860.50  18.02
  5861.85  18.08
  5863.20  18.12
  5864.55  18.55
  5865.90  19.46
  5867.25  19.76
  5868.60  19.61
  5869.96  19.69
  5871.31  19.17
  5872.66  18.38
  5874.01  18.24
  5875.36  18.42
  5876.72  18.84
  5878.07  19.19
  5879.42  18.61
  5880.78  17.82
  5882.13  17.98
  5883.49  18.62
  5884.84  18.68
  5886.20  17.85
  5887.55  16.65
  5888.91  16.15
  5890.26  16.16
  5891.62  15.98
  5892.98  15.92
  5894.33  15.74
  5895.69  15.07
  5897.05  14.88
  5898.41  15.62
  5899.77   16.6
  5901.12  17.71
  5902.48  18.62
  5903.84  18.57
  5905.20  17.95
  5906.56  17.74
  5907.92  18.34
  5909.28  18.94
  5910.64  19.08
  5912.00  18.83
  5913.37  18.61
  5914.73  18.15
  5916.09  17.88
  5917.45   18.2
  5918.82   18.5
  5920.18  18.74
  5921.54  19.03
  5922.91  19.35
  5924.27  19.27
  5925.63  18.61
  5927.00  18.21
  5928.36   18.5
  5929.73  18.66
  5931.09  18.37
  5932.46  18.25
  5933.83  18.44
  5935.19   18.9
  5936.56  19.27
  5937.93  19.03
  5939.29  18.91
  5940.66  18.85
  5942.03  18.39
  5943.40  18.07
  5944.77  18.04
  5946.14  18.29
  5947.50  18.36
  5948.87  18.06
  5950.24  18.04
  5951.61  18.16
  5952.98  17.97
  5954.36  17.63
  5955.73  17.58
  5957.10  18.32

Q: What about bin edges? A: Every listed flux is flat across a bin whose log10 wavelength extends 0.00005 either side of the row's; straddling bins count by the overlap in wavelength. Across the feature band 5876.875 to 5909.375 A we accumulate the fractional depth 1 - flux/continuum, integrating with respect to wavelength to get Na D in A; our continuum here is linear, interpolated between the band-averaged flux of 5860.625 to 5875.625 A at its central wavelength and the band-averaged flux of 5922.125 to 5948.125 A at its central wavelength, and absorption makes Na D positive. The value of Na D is 2.5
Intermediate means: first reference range 18.8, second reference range 18.6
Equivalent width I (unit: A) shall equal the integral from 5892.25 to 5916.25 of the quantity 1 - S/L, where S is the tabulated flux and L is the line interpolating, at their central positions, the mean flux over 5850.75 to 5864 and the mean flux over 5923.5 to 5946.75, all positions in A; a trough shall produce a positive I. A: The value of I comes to 1.2 A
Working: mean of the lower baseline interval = 17.9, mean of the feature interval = 17.4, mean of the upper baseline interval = 18.6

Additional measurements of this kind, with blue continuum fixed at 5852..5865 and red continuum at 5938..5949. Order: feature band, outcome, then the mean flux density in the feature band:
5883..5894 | 0.74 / 16.9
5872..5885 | -0.27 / 18.5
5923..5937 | -0.23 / 18.7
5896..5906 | 0.63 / 17.1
